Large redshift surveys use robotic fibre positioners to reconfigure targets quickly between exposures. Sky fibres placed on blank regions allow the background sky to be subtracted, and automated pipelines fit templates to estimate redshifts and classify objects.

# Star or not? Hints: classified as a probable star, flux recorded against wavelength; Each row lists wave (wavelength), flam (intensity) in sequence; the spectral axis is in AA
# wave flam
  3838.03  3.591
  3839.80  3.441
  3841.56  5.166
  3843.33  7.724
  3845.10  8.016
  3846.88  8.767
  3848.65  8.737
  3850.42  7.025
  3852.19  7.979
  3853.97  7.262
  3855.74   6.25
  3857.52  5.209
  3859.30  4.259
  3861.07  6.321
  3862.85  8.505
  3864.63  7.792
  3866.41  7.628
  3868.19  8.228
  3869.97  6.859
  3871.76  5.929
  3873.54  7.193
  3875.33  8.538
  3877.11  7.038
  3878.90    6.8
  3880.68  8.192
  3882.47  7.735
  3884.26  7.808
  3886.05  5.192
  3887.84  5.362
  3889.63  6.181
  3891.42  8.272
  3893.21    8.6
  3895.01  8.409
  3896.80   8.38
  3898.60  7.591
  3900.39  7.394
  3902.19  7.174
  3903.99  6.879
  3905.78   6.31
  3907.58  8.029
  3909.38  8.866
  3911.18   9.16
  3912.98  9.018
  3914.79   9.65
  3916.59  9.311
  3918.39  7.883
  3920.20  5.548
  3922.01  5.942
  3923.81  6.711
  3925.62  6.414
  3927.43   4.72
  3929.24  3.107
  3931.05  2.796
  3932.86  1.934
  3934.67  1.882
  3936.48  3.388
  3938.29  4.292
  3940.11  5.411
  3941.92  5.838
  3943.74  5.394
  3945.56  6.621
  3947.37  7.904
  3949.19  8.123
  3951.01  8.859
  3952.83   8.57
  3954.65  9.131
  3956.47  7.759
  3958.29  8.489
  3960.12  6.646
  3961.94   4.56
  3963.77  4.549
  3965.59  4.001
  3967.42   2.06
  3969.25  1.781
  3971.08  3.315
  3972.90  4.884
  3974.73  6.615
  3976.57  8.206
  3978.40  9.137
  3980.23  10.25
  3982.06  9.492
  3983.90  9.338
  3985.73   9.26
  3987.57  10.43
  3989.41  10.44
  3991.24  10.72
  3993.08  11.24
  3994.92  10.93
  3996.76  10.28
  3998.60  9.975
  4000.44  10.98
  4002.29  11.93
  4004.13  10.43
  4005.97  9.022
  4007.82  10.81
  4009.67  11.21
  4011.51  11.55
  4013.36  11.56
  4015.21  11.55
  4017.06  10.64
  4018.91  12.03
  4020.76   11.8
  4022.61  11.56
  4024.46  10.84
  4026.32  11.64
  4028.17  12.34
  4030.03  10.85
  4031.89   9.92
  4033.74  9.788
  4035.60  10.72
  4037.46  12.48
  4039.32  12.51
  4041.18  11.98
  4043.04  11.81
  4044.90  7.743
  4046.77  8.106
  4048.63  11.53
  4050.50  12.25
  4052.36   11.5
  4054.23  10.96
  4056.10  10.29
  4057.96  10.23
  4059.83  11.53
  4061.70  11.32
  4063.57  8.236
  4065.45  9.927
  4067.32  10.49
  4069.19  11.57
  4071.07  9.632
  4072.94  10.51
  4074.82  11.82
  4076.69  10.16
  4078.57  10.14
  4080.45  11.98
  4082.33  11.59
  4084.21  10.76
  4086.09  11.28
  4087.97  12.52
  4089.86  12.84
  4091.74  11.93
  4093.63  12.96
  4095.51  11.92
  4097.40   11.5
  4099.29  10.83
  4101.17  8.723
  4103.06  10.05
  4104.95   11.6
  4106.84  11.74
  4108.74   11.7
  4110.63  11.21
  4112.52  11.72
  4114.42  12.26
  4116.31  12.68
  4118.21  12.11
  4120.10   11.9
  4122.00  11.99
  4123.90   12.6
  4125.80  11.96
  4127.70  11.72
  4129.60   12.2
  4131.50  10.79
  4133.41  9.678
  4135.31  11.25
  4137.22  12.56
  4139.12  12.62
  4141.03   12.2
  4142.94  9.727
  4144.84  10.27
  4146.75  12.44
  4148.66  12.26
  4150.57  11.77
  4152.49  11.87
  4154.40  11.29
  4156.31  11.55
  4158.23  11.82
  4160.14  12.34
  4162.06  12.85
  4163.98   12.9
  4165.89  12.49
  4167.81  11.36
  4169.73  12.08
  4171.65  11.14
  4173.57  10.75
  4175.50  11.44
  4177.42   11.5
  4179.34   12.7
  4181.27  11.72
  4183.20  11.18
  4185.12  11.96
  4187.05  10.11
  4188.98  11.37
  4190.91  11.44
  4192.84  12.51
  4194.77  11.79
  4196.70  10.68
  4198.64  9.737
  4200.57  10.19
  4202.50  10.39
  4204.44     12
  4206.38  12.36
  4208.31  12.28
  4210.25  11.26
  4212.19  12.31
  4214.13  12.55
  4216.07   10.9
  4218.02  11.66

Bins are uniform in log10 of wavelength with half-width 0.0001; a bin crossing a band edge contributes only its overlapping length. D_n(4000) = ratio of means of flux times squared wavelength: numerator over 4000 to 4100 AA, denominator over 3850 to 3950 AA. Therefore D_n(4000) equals 1.78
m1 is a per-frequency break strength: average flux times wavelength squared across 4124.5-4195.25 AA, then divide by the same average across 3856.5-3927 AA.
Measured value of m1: 1.8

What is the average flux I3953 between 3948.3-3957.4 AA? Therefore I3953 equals 8.49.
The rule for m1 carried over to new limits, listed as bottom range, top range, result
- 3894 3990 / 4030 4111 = 1.74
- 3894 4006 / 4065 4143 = 1.69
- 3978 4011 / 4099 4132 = 1.19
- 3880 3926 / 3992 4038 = 1.55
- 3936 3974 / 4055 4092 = 1.99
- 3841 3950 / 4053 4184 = 1.89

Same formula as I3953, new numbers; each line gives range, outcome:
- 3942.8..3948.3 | 6.64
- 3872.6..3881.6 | 7.55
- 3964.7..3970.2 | 2.61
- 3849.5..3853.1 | 7.52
